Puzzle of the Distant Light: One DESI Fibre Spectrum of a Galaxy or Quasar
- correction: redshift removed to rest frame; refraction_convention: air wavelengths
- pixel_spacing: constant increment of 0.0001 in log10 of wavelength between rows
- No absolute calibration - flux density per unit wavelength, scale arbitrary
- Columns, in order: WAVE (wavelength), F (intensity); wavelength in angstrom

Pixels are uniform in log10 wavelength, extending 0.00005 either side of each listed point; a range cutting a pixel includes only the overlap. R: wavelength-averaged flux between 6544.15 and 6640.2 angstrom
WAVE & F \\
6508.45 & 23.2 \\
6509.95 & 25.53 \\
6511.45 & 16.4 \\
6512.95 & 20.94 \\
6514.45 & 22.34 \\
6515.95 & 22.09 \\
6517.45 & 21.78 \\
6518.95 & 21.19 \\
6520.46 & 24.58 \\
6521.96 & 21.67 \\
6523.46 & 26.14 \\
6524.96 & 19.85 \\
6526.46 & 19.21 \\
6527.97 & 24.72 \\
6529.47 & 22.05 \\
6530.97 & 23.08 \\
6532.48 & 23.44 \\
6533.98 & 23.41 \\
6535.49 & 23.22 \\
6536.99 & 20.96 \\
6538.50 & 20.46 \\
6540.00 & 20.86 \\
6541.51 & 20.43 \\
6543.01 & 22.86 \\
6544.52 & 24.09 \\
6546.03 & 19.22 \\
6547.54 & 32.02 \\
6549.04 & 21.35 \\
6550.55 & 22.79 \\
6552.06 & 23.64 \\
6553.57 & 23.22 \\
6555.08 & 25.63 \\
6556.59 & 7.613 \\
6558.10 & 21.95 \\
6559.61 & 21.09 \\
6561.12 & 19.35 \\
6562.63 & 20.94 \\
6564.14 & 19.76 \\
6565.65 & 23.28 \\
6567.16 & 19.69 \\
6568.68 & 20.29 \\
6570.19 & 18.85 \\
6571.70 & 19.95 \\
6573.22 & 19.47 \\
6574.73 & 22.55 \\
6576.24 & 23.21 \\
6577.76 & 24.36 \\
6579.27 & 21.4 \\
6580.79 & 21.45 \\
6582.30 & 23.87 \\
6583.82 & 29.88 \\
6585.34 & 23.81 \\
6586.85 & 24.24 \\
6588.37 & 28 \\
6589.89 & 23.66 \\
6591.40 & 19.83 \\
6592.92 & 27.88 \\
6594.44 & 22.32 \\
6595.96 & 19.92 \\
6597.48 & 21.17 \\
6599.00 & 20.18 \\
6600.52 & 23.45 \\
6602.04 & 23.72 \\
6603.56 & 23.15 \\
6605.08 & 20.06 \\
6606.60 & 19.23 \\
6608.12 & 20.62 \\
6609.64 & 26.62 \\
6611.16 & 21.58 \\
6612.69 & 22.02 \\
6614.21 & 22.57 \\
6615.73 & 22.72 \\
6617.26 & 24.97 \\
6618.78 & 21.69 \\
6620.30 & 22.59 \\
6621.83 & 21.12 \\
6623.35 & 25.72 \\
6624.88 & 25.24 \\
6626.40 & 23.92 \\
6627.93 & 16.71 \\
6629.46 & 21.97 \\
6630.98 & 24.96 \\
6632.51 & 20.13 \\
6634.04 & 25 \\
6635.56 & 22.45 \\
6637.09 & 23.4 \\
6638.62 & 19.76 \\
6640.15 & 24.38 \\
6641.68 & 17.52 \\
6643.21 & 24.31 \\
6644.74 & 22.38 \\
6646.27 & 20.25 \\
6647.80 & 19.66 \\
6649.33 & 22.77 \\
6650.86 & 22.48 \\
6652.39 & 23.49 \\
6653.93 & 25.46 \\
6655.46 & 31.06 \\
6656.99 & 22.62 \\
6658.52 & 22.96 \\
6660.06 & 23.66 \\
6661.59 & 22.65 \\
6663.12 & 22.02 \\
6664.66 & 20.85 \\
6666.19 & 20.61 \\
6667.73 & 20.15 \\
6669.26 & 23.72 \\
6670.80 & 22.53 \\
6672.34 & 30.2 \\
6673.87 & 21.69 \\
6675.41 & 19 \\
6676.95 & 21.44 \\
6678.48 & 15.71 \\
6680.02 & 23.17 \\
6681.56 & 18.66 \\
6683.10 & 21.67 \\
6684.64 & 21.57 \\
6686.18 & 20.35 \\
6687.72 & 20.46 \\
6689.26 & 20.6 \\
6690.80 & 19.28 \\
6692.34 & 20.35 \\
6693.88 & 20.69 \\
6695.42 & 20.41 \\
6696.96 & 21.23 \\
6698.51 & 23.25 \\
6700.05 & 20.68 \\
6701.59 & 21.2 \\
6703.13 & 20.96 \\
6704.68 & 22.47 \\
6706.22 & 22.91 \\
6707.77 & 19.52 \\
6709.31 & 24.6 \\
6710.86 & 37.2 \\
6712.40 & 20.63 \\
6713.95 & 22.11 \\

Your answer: 22.3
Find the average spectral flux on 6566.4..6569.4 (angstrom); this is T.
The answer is 20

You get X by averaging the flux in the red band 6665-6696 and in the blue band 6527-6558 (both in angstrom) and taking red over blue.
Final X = 0.95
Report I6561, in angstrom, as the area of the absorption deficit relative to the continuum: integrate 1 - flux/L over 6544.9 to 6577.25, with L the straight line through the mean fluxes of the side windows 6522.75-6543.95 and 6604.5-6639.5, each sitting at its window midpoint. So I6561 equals 1.43 angstrom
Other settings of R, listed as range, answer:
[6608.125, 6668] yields 22.7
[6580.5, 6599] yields 23.7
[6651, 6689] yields 22.3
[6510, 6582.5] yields 21.7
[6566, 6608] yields 22.4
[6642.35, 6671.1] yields 22.8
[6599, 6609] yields 21.7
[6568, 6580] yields 21.3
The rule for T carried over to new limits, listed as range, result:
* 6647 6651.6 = 21.6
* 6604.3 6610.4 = 21.7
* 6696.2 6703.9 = 21.5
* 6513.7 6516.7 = 22.2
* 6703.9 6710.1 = 22.4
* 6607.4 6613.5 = 22.7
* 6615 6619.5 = 23.1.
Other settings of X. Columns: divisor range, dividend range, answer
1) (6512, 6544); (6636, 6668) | 1.02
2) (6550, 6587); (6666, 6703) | 0.98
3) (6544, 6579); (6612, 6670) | 1.05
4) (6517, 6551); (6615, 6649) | 0.99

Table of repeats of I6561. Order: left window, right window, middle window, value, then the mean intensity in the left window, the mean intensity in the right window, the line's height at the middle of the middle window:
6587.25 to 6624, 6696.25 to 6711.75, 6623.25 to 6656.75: 0.2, 22.7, 23.4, 22.9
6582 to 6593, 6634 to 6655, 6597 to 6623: 1.9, 25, 22.4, 24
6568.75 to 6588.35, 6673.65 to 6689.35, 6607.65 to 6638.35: -1.4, 22.9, 20.3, 21.8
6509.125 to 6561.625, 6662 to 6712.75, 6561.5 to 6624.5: -1.6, 22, 21.8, 21.9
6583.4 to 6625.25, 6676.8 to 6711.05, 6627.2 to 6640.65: 0.3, 23.1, 21.4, 22.5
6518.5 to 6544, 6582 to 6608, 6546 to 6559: 0.3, 22.3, 23.1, 22.6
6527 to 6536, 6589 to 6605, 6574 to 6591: -1.1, 23.2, 22.5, 22.6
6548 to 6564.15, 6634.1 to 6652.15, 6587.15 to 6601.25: -1.1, 20.9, 21.9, 21.4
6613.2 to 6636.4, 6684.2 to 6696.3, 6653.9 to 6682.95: -1.6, 22.8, 20.4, 21.2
